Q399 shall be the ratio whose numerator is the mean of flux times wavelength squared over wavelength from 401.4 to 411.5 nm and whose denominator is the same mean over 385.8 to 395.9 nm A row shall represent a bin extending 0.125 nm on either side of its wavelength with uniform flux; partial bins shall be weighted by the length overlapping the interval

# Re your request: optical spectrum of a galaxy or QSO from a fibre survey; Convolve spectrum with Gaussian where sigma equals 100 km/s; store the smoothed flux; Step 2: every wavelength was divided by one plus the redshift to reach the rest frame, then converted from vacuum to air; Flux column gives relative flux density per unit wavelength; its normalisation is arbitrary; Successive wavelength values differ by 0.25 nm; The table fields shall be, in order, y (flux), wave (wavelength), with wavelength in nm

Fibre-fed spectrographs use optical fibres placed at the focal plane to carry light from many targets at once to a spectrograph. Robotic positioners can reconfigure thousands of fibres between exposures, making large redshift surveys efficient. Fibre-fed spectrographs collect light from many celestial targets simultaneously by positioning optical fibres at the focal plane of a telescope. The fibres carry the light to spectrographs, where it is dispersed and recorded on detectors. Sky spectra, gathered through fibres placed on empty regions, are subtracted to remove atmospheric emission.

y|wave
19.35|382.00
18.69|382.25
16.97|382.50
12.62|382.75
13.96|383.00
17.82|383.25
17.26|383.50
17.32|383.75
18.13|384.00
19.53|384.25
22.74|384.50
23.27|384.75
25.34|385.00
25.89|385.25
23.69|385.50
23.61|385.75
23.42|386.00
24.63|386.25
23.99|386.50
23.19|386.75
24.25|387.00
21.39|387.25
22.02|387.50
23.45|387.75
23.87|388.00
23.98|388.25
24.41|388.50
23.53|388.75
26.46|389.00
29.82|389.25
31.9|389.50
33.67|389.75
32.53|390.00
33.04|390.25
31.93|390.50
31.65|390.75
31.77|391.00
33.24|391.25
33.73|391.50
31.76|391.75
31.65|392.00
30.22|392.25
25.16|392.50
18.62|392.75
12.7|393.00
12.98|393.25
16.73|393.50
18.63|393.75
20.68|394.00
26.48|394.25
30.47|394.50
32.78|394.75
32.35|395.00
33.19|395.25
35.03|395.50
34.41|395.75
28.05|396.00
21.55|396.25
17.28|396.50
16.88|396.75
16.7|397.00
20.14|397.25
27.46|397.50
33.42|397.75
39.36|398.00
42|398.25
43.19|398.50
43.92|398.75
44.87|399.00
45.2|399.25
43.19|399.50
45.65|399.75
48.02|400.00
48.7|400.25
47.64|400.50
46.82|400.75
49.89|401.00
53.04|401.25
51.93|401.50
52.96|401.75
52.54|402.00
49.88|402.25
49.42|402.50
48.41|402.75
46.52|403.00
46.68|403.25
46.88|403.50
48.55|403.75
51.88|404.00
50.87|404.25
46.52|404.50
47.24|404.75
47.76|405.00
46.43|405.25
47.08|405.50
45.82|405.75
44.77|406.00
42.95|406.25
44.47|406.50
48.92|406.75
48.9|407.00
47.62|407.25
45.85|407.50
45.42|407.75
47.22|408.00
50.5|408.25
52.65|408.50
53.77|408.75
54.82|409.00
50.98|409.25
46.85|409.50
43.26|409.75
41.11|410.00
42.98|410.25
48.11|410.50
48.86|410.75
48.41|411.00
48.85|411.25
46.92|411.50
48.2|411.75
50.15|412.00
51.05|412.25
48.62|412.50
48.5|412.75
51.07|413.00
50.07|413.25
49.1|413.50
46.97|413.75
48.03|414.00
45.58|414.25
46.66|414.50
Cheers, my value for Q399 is 1.93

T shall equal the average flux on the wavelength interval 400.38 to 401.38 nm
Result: 49.4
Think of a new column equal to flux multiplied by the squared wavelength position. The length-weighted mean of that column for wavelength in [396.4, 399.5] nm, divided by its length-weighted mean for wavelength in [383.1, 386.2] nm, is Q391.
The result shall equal 1.6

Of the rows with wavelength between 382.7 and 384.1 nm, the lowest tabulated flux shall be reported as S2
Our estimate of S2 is 12.62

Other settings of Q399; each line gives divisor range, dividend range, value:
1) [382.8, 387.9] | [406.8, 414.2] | 2.54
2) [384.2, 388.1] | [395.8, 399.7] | 1.47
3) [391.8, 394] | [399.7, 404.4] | 2.44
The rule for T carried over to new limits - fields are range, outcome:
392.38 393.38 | 17.3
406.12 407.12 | 46.3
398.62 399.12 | 44.4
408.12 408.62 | 51.5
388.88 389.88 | 30.5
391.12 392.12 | 32.6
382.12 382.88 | 16.1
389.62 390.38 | 33.1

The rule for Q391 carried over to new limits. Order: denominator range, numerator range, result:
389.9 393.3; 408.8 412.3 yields 1.87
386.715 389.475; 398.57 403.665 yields 2.09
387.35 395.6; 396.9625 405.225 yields 1.74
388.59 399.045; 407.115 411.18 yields 1.80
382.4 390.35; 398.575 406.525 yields 2.21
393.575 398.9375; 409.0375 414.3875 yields 1.76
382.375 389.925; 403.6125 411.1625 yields 2.32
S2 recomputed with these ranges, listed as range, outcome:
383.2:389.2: 17.26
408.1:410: 41.11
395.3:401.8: 16.7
